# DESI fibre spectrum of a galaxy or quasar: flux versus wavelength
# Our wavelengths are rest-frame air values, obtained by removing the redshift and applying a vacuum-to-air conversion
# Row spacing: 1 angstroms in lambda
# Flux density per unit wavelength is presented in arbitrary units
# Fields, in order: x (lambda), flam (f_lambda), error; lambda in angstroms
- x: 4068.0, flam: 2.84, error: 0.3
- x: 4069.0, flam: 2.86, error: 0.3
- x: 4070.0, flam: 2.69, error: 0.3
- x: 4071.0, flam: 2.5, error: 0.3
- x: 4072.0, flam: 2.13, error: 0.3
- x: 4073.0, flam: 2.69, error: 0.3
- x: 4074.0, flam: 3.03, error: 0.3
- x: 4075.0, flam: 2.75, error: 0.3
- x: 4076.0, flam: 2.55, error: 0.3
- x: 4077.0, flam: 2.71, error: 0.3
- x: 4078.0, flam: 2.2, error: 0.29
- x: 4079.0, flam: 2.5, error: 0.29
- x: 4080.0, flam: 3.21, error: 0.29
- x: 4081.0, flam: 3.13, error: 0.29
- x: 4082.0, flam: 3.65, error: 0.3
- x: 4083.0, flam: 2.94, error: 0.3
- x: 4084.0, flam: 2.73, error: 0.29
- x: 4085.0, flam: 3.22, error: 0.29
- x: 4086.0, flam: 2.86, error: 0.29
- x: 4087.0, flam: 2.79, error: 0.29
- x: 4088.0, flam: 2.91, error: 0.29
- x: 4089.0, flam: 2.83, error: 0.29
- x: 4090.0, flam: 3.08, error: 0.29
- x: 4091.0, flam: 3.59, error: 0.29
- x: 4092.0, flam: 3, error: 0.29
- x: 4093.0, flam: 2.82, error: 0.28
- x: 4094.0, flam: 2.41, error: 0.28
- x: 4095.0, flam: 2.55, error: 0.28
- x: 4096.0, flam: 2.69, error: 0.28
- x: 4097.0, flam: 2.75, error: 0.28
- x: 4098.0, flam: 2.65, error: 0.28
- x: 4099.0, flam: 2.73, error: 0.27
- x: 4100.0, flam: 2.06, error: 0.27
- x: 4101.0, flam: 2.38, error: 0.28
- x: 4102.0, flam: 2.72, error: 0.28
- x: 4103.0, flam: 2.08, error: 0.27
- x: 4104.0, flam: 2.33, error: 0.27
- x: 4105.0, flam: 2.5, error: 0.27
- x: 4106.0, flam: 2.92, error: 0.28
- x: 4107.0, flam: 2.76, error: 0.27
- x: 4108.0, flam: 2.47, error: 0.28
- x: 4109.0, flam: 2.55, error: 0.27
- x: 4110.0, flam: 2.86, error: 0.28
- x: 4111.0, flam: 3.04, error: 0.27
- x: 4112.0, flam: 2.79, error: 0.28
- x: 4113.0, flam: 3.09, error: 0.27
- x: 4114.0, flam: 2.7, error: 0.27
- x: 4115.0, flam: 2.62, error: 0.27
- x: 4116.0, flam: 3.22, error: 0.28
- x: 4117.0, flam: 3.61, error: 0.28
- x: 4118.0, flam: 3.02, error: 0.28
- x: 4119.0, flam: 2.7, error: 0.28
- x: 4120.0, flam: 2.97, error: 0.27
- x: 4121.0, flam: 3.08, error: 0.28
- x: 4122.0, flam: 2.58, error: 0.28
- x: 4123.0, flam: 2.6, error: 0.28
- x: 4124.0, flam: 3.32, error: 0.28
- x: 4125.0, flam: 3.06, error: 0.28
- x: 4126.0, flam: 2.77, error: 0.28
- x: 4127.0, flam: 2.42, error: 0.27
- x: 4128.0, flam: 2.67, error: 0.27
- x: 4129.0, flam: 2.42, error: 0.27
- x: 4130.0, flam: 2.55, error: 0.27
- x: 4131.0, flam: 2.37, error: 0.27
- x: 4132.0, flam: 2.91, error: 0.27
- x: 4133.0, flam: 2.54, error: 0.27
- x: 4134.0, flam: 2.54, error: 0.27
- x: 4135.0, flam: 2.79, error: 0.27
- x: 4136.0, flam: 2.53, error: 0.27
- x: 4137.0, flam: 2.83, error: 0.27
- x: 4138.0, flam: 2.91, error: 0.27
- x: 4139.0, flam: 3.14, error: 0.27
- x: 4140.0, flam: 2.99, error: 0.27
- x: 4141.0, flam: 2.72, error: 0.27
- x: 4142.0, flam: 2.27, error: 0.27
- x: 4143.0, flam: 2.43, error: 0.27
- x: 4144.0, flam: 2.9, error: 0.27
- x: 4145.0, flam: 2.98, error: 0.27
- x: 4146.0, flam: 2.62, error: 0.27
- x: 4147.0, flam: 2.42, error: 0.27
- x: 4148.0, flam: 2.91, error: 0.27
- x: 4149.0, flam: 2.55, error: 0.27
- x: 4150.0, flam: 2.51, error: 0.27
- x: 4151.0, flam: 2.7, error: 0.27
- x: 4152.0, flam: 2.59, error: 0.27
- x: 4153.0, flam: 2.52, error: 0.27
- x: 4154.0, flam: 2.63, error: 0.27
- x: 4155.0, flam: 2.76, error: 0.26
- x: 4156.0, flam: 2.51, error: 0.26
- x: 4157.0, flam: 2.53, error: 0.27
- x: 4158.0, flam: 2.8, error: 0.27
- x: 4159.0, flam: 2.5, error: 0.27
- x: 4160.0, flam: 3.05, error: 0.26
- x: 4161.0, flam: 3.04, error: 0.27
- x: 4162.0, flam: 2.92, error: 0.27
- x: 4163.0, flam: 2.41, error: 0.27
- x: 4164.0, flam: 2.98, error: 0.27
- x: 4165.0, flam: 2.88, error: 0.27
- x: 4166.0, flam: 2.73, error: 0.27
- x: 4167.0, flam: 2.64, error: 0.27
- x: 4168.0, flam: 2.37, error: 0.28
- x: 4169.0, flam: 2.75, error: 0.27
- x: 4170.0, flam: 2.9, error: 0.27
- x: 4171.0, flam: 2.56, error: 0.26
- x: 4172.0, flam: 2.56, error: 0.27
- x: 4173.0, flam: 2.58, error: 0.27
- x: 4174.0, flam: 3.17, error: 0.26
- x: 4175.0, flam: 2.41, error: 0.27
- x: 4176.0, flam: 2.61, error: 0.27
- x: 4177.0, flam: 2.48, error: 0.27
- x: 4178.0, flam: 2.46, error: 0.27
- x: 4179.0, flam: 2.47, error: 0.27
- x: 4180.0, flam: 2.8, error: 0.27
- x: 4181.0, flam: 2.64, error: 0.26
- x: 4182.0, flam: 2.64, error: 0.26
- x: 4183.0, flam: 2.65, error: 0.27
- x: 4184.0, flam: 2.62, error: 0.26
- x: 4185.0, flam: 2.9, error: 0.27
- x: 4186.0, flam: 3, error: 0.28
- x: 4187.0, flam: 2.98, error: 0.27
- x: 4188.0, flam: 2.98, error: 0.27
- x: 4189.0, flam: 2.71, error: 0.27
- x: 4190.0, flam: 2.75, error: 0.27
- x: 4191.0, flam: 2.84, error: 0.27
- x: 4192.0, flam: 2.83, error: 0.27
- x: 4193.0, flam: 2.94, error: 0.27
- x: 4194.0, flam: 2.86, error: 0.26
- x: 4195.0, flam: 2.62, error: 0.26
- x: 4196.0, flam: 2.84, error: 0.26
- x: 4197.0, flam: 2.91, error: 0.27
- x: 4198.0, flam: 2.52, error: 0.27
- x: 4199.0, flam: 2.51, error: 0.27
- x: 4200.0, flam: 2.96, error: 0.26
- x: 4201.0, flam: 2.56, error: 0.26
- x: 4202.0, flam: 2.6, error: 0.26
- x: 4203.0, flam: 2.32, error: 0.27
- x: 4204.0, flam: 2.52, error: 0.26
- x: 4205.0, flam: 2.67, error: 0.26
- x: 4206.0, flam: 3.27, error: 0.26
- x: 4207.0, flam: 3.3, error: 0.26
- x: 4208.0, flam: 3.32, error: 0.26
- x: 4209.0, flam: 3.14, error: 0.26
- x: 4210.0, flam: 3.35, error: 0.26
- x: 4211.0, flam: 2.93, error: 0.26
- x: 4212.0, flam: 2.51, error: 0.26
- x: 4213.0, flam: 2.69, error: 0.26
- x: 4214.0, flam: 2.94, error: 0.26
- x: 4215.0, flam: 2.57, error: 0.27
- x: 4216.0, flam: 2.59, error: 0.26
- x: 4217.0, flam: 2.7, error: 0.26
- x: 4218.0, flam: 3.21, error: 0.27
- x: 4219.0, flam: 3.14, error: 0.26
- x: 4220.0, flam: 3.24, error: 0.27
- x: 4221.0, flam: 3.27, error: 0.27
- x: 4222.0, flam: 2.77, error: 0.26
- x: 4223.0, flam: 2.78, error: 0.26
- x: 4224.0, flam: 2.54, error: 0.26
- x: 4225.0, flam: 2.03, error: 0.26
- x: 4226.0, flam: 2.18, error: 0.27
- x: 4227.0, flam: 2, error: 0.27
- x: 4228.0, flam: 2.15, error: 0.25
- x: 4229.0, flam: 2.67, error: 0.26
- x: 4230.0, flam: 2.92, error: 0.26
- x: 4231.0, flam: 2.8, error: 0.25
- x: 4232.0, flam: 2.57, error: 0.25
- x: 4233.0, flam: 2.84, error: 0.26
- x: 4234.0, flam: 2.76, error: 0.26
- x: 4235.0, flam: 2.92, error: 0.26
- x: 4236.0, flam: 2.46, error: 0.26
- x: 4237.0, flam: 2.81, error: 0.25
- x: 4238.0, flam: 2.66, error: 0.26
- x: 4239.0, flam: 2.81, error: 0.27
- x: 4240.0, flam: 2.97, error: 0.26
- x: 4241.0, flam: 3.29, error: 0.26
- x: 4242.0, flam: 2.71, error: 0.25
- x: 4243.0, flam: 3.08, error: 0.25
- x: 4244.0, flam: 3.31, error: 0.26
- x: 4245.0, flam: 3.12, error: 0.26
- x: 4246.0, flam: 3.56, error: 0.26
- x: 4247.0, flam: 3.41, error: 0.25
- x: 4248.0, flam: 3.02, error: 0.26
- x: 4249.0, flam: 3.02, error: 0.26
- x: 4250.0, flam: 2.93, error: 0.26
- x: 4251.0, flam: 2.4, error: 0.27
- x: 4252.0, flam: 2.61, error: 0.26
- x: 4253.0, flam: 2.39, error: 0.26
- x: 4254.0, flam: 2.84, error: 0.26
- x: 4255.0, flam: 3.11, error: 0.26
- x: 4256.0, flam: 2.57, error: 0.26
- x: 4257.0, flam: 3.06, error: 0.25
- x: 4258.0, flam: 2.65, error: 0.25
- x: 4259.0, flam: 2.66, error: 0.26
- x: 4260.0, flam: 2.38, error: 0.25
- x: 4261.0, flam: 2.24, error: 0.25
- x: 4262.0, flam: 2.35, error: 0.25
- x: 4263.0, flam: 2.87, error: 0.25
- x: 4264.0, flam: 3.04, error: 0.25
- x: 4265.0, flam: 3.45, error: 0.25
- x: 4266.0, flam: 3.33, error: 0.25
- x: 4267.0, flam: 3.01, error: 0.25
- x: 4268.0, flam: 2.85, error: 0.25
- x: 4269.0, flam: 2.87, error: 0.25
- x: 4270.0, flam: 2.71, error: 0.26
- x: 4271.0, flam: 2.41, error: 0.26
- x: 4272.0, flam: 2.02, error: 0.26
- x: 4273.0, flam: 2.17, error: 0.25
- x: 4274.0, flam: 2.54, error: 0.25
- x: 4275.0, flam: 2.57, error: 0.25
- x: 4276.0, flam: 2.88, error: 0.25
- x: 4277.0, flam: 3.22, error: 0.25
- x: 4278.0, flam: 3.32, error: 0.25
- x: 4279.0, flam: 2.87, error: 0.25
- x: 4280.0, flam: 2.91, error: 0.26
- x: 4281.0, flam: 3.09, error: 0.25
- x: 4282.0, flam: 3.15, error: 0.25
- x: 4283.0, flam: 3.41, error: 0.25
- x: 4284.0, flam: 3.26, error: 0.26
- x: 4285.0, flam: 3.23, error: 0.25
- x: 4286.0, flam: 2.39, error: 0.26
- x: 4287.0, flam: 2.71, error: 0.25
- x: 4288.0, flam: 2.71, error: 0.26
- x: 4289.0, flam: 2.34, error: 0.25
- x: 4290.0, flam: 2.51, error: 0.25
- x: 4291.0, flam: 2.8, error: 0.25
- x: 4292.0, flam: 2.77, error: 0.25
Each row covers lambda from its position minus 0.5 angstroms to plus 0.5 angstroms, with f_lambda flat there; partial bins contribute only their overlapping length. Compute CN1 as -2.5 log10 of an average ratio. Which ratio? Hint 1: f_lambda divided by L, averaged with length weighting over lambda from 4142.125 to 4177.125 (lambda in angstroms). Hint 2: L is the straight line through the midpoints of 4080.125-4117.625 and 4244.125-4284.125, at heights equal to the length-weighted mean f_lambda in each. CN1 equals 0.06 mag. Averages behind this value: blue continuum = 2.82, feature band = 2.68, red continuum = 2.86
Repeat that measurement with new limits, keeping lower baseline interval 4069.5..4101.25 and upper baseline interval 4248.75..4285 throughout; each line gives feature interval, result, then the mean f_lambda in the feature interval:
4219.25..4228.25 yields 0.09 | 2.58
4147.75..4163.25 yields 0.04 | 2.68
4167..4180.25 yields 0.07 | 2.62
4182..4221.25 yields -0.02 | 2.85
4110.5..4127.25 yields -0.05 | 2.92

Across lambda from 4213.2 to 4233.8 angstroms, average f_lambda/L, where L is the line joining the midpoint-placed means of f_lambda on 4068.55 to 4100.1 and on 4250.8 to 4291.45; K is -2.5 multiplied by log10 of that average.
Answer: 0.04 mag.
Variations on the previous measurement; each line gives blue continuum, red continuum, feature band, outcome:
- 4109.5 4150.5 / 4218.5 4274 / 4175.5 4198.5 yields 0.01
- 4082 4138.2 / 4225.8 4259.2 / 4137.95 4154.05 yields 0.04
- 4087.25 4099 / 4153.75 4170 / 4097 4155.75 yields 0.03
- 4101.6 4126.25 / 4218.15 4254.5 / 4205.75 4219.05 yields -0.06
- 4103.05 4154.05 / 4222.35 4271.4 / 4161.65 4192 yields 0.02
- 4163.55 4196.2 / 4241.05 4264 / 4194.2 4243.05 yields 0.01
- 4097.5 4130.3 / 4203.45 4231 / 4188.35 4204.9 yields 0.03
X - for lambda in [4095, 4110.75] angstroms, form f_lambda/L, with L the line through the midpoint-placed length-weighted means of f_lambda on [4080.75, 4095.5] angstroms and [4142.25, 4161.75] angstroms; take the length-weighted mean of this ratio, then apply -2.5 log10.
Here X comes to 0.13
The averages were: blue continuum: 2.96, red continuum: 2.68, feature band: 2.57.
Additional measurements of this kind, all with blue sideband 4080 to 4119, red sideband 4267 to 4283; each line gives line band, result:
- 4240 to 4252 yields -0.09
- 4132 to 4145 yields 0.03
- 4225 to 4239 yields 0.09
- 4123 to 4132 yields 0.04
